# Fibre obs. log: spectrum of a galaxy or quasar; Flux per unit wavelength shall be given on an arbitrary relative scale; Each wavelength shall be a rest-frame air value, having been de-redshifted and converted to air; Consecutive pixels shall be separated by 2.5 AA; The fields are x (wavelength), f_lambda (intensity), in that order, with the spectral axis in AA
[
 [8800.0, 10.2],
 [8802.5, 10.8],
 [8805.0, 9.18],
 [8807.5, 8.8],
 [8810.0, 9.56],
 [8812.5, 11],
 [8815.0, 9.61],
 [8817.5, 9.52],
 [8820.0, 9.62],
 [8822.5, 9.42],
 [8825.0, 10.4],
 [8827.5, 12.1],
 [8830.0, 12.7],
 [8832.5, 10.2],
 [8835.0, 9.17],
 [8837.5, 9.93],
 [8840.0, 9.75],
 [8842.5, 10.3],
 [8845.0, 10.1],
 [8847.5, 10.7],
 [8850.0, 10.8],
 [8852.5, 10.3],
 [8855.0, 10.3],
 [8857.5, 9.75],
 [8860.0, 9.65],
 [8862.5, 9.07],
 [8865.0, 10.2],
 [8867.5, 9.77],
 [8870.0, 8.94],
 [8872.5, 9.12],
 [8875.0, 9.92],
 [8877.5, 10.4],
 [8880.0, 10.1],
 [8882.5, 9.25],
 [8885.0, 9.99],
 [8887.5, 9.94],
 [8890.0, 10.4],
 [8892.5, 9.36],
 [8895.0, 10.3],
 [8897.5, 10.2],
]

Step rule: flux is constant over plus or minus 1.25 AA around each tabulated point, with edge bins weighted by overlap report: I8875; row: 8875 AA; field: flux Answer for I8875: 9.92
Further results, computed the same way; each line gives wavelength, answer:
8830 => 12.7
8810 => 9.56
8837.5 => 9.93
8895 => 10.3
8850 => 10.8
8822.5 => 9.42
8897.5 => 10.2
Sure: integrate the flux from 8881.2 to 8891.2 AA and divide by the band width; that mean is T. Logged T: 9.89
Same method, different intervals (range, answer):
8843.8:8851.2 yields 10.5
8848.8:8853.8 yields 10.5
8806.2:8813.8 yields 9.78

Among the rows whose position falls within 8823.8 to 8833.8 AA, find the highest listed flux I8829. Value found 12.7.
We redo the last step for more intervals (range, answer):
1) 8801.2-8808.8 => 10.8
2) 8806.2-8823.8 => 11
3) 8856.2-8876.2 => 10.2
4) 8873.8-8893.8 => 10.4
